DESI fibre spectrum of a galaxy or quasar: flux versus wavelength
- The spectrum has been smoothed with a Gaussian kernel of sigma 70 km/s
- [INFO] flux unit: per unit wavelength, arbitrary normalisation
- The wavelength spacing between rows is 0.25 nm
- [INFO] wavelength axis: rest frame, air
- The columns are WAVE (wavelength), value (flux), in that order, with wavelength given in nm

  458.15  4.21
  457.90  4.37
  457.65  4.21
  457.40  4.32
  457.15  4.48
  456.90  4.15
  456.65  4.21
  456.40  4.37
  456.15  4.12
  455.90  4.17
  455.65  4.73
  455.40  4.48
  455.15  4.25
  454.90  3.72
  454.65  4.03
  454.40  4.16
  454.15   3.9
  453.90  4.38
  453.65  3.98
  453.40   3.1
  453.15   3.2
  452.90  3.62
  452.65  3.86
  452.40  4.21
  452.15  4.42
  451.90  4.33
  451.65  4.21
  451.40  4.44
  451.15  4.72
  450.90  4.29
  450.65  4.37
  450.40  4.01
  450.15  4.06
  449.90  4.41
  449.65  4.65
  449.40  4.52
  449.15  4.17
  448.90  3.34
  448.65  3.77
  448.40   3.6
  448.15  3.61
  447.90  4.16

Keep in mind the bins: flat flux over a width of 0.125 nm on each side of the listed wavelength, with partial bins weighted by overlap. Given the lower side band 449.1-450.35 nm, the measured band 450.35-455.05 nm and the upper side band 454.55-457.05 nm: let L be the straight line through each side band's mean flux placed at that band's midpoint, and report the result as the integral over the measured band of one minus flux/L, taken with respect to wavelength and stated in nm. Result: 0.26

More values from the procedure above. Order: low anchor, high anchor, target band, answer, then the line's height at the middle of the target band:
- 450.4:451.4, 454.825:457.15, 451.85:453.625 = 0.22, 4.35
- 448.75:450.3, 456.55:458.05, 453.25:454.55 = 0.11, 4.24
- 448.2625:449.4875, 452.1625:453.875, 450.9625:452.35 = -0.23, 3.79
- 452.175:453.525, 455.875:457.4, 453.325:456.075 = -0.10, 3.95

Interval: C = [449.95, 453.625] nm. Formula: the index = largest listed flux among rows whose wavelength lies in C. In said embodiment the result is 4.72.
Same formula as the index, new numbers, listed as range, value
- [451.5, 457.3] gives 4.73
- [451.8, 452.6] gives 4.42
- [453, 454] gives 4.38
